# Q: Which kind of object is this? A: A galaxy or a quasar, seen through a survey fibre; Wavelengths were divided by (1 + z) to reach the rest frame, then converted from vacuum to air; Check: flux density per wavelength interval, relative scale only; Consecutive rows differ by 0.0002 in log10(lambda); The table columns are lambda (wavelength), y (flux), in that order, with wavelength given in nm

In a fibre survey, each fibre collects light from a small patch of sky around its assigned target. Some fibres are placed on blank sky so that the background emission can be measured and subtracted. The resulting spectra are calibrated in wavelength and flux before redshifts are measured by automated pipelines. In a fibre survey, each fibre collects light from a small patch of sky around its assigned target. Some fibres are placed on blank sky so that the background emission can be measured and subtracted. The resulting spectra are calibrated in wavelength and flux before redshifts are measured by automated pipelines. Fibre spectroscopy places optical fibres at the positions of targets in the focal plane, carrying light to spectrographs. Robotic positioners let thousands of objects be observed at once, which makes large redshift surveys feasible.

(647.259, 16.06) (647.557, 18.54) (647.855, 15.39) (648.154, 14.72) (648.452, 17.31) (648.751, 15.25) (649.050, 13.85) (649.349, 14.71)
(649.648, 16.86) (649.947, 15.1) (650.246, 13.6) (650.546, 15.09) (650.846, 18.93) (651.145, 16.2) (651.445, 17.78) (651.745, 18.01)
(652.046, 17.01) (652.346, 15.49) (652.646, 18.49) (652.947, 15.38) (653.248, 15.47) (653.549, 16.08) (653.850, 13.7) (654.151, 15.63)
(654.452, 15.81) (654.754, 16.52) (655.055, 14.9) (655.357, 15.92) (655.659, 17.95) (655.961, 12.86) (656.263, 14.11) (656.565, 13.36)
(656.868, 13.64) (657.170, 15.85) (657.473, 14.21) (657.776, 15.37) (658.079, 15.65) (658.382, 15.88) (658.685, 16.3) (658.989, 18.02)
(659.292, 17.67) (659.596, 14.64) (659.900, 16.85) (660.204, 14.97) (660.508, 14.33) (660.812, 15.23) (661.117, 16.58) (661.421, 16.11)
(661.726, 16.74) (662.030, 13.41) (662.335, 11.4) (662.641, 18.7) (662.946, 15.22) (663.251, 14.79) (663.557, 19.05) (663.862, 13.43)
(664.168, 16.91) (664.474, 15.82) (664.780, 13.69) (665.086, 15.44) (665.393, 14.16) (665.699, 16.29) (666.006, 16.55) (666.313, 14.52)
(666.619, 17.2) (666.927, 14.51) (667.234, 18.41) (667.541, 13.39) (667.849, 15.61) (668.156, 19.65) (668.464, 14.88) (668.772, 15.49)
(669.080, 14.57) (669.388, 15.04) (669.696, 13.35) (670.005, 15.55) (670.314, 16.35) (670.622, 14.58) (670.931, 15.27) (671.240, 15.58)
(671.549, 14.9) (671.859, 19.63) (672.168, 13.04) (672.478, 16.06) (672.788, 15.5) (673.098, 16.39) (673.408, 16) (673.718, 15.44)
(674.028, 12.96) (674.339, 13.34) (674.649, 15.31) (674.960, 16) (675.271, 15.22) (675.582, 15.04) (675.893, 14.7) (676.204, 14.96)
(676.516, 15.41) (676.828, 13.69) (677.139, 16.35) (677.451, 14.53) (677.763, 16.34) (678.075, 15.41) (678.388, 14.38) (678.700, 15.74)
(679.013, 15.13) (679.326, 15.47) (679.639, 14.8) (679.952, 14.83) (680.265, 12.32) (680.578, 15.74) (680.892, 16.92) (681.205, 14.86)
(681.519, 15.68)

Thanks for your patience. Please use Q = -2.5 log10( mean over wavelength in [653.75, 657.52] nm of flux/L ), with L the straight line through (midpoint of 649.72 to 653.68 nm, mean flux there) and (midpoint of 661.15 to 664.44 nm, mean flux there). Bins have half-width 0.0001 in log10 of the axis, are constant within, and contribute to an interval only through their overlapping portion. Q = 0.08 mag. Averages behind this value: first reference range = 16.4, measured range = 15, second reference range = 15.6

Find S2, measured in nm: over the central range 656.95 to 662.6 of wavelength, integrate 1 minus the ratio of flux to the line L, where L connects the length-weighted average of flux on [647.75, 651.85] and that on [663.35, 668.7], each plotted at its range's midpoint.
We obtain 0.11 nm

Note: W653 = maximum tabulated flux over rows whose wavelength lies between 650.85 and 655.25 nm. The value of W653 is 18.49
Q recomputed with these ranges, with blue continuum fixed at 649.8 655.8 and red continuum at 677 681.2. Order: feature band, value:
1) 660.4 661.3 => 0.03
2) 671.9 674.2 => 0.01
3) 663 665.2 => 0.01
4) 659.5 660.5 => 0.04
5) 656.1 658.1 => 0.11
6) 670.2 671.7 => 0.01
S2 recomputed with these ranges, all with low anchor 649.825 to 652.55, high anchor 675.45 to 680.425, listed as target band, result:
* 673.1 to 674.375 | 0.03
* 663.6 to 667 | 0.04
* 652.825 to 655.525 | 0.12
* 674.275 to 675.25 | 0.00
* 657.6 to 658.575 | 0.02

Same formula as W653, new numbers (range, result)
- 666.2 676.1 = 19.65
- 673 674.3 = 16.39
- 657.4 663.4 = 18.7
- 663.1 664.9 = 19.05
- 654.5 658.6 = 17.95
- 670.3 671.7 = 16.35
